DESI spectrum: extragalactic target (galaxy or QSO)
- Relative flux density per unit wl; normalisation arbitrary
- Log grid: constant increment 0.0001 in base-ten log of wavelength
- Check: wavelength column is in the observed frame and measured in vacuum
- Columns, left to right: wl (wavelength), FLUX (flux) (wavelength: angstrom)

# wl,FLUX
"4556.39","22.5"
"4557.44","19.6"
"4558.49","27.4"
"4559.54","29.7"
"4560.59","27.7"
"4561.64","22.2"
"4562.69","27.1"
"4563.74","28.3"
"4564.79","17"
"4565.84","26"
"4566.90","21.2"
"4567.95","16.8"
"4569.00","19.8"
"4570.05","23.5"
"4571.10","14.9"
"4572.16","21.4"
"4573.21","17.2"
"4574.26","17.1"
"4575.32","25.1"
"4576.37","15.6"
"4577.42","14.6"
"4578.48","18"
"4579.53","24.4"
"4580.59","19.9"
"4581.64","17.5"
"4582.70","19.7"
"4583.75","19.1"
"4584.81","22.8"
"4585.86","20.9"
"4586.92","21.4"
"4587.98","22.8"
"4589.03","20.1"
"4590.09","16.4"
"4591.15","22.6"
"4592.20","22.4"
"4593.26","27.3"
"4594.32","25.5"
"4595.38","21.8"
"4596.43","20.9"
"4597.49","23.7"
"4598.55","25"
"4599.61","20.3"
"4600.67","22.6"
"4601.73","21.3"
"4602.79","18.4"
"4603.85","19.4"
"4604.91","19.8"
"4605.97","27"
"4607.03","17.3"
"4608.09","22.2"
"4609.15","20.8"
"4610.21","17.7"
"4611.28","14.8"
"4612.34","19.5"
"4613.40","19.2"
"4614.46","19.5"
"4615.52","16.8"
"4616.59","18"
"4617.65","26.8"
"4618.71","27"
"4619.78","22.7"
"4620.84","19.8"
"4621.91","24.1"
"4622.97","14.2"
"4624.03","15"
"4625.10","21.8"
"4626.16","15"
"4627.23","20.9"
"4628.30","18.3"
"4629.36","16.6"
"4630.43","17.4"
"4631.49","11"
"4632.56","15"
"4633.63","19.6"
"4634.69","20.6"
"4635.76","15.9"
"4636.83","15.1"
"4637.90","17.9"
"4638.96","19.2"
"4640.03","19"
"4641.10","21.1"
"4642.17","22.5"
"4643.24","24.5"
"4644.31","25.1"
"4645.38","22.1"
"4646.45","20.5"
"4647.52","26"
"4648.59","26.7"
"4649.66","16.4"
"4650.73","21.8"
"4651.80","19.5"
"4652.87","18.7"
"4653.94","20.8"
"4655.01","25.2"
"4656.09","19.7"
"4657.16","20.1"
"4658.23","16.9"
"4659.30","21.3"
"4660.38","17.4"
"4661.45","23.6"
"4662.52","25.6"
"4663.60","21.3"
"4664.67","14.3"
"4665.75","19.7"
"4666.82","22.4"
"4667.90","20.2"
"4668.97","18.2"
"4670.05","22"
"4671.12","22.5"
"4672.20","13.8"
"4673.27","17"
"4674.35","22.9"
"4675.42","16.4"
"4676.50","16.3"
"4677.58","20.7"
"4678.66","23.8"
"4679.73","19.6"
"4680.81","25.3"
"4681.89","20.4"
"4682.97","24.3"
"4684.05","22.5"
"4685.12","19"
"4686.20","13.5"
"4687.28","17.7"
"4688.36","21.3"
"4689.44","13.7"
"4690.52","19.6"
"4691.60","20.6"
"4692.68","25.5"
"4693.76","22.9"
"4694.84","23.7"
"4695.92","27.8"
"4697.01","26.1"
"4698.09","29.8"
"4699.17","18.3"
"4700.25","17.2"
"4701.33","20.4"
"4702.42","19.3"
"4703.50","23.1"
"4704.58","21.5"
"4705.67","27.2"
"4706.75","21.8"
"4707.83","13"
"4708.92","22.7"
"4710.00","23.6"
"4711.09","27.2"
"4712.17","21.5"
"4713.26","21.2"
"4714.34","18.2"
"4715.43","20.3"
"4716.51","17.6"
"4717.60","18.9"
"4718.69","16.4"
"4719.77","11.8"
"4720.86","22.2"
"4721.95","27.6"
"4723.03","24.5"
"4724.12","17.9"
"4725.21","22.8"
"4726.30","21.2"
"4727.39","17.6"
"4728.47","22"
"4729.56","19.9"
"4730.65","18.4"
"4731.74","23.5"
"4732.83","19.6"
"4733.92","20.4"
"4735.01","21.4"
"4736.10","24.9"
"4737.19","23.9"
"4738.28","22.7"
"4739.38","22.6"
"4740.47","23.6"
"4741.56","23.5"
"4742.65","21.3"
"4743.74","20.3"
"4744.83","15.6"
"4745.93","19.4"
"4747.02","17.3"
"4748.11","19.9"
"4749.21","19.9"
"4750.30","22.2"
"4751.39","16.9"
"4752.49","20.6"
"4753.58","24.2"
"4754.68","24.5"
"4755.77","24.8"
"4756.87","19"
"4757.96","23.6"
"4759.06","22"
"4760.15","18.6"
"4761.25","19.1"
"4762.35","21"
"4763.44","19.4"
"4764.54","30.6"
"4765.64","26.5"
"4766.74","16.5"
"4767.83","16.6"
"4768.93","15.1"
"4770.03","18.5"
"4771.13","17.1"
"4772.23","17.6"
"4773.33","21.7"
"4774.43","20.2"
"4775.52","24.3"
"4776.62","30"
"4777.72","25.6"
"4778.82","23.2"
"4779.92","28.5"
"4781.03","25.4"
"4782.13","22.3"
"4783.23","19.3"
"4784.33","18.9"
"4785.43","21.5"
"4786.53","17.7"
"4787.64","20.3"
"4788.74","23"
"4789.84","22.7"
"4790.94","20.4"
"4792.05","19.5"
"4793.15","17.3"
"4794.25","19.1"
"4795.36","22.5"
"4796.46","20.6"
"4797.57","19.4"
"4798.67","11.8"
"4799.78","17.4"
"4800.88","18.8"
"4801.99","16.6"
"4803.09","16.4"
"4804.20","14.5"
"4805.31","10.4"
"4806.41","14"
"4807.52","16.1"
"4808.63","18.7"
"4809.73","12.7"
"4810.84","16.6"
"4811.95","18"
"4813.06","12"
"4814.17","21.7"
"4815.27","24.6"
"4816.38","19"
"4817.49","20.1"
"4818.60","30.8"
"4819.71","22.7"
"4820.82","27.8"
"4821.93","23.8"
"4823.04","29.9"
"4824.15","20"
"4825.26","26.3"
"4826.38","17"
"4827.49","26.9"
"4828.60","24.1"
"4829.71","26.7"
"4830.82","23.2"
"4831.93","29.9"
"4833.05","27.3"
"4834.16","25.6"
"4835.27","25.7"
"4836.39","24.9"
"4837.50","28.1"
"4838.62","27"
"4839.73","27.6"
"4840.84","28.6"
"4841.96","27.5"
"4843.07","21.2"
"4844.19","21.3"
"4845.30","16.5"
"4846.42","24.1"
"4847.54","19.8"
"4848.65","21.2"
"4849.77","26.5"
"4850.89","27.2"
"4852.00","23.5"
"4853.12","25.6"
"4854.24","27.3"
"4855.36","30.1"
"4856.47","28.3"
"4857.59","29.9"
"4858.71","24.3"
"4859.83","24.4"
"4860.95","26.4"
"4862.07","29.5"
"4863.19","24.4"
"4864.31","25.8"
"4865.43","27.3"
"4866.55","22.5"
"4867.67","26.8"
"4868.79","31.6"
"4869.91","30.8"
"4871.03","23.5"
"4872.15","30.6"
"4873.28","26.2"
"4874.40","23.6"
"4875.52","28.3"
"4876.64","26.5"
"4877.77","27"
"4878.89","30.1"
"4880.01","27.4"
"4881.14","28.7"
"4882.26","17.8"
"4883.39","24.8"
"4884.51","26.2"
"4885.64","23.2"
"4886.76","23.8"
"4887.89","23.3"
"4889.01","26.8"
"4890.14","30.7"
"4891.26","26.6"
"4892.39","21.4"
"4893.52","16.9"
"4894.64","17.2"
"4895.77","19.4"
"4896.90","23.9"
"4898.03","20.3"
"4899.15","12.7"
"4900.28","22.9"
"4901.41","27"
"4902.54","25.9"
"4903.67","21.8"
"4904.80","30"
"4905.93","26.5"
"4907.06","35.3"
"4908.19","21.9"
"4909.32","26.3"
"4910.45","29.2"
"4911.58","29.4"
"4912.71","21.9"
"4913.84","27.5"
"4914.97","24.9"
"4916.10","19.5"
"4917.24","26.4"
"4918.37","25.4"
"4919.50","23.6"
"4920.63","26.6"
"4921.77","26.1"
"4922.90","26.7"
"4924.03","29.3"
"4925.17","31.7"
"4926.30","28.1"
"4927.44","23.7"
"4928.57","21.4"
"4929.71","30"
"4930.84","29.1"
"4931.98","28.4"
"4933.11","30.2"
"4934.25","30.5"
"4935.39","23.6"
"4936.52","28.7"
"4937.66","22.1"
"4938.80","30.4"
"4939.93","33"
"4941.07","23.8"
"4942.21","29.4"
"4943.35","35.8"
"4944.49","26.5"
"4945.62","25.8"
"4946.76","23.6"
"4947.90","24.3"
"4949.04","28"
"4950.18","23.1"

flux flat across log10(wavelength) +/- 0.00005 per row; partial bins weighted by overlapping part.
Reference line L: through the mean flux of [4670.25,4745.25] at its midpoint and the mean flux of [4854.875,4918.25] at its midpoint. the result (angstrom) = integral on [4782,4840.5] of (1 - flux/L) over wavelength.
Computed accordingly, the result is 6.1 angstrom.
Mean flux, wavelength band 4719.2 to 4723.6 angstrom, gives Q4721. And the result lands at 21.5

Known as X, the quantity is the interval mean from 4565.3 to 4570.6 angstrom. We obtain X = 21.4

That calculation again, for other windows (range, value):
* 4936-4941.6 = 27.6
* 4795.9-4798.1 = 20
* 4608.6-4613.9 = 18.4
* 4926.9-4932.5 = 26.5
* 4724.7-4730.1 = 20.7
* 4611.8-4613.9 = 19.4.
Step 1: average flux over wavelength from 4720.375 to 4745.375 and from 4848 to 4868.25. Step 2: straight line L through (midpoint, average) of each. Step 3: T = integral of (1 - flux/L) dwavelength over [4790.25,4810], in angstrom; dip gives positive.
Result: 5.7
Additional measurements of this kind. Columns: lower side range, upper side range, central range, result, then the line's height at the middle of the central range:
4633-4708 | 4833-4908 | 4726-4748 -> 1.3 angstrom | 22.2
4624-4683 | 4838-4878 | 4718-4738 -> 1.1 angstrom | 22.1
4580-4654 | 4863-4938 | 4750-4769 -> 1.4 angstrom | 23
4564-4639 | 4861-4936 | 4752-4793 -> 2.9 angstrom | 23.2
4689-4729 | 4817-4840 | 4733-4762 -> 1.8 angstrom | 22.6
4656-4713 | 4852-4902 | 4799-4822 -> 5.1 angstrom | 23.7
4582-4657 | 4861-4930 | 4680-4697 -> 0.3 angstrom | 21.7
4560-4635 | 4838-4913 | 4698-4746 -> 3.4 angstrom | 22.6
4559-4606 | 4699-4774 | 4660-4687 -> 1.2 angstrom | 21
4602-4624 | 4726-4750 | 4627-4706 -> 0.1 angstrom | 20.5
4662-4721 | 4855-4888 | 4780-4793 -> 1.4 angstrom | 23.7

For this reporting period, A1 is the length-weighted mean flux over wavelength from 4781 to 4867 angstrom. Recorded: 22.4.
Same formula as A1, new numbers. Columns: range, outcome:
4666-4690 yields 19.7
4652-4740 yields 20.8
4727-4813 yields 20.2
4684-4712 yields 21.5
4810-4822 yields 21.3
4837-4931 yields 25.5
